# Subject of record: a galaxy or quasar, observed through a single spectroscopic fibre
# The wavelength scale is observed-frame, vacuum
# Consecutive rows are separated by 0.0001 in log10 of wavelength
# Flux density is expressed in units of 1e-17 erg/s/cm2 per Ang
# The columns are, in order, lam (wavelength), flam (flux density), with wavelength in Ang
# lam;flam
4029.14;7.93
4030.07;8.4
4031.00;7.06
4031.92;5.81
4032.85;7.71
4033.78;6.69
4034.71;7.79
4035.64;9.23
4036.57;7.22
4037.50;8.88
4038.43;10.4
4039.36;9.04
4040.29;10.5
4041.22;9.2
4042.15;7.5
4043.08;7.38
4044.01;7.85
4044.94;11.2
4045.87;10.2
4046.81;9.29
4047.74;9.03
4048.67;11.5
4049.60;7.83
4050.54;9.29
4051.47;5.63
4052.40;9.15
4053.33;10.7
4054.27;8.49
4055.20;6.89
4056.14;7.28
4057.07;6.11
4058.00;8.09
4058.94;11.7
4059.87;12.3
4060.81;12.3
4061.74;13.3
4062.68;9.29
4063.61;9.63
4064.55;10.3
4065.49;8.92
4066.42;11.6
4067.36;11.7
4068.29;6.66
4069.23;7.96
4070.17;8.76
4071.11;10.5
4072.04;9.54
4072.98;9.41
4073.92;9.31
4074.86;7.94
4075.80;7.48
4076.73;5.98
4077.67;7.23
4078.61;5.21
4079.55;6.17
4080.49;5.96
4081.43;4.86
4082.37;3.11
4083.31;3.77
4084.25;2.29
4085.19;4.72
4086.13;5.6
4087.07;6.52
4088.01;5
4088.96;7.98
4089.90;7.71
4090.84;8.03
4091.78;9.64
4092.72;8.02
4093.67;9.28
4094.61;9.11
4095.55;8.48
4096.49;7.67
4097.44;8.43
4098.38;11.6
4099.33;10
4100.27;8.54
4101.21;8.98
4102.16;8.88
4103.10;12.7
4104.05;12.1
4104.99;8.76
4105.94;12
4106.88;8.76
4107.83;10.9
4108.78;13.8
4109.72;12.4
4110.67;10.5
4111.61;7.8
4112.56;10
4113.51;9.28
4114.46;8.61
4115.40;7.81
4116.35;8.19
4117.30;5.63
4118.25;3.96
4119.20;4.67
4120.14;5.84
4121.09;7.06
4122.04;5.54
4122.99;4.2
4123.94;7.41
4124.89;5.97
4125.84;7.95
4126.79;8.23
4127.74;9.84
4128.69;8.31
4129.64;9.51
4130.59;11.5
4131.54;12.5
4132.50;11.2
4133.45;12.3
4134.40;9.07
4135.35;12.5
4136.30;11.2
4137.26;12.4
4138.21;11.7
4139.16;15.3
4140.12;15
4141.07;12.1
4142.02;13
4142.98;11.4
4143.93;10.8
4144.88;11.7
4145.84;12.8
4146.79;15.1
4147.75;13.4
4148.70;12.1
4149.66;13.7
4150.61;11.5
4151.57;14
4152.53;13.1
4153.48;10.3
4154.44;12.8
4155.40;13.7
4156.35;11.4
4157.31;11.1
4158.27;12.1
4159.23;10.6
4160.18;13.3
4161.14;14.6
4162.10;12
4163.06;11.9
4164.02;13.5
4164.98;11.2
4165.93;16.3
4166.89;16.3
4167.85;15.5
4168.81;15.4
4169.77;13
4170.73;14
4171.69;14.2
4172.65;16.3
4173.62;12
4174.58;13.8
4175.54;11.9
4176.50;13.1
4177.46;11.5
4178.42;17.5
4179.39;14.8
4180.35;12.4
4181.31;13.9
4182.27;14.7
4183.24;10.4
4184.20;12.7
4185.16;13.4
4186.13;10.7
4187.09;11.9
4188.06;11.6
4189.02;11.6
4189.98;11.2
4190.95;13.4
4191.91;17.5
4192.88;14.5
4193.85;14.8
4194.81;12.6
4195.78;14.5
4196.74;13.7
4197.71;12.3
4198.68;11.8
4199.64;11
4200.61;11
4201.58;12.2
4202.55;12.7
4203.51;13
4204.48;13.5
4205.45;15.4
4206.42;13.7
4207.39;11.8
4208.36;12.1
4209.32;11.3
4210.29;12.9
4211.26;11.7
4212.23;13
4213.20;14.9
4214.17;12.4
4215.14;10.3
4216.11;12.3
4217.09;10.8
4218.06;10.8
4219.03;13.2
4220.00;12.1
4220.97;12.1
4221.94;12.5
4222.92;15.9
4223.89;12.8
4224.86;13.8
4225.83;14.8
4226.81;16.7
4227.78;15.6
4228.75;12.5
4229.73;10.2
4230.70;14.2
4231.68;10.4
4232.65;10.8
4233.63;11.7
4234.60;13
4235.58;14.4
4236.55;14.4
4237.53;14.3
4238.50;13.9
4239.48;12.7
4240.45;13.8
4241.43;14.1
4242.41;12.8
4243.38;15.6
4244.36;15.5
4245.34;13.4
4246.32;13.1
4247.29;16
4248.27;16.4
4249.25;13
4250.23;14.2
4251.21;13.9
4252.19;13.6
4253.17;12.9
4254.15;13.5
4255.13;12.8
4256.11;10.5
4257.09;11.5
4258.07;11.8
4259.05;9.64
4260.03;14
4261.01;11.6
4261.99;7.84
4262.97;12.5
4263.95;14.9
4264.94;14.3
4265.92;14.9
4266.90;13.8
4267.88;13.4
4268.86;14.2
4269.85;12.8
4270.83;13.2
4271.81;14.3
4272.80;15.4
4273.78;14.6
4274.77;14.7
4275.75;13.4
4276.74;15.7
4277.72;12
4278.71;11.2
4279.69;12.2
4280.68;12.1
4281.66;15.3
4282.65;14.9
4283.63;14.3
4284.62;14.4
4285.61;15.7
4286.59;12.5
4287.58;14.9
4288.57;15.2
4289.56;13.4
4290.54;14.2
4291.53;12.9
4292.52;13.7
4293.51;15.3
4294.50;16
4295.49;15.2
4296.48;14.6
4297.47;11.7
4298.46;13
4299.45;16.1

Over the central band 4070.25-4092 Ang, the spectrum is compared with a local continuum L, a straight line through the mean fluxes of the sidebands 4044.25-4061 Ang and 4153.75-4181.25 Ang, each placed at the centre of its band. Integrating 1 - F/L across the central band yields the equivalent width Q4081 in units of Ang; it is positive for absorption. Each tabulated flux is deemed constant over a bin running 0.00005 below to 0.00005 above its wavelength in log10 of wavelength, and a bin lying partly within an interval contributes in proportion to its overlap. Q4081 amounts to 7.5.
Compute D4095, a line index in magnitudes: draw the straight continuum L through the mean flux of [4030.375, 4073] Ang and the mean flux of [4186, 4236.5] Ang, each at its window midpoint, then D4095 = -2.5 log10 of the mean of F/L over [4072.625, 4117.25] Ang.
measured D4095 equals 0.23 mag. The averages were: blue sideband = 9.06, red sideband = 12.8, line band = 8.2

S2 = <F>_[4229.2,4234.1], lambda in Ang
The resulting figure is 11.4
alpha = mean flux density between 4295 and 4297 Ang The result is 14.8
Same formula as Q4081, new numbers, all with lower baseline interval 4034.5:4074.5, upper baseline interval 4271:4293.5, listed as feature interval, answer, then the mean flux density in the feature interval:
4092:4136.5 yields 6.1 Ang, 9.08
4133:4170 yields -5.0 Ang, 12.8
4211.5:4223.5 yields 0.1 Ang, 12.5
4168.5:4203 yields -3.4 Ang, 13.2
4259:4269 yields 0.5 Ang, 12.9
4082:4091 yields 4.1 Ang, 5.41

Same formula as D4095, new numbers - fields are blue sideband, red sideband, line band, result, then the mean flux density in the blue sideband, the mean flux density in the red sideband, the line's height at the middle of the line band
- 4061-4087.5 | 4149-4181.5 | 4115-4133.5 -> 0.36 mag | 7.68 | 13.3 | 10.8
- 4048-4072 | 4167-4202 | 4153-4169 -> -0.04 mag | 9.44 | 13.3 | 12.6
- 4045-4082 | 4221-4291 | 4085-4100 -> 0.18 mag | 8.82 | 13.5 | 9.52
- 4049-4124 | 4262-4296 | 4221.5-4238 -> -0.08 mag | 8.32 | 14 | 12.5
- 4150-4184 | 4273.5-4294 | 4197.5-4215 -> 0.08 mag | 13.3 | 13.9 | 13.5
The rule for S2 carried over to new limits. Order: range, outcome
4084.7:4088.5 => 5.44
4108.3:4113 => 10.9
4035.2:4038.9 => 8.93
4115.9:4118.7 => 5.92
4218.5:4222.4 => 12.5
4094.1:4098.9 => 9.07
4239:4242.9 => 13.4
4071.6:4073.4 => 9.46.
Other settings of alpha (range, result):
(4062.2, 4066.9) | 9.95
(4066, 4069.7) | 9.45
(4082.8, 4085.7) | 3.62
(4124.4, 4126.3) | 6.95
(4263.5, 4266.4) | 14.7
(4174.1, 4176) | 12.9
